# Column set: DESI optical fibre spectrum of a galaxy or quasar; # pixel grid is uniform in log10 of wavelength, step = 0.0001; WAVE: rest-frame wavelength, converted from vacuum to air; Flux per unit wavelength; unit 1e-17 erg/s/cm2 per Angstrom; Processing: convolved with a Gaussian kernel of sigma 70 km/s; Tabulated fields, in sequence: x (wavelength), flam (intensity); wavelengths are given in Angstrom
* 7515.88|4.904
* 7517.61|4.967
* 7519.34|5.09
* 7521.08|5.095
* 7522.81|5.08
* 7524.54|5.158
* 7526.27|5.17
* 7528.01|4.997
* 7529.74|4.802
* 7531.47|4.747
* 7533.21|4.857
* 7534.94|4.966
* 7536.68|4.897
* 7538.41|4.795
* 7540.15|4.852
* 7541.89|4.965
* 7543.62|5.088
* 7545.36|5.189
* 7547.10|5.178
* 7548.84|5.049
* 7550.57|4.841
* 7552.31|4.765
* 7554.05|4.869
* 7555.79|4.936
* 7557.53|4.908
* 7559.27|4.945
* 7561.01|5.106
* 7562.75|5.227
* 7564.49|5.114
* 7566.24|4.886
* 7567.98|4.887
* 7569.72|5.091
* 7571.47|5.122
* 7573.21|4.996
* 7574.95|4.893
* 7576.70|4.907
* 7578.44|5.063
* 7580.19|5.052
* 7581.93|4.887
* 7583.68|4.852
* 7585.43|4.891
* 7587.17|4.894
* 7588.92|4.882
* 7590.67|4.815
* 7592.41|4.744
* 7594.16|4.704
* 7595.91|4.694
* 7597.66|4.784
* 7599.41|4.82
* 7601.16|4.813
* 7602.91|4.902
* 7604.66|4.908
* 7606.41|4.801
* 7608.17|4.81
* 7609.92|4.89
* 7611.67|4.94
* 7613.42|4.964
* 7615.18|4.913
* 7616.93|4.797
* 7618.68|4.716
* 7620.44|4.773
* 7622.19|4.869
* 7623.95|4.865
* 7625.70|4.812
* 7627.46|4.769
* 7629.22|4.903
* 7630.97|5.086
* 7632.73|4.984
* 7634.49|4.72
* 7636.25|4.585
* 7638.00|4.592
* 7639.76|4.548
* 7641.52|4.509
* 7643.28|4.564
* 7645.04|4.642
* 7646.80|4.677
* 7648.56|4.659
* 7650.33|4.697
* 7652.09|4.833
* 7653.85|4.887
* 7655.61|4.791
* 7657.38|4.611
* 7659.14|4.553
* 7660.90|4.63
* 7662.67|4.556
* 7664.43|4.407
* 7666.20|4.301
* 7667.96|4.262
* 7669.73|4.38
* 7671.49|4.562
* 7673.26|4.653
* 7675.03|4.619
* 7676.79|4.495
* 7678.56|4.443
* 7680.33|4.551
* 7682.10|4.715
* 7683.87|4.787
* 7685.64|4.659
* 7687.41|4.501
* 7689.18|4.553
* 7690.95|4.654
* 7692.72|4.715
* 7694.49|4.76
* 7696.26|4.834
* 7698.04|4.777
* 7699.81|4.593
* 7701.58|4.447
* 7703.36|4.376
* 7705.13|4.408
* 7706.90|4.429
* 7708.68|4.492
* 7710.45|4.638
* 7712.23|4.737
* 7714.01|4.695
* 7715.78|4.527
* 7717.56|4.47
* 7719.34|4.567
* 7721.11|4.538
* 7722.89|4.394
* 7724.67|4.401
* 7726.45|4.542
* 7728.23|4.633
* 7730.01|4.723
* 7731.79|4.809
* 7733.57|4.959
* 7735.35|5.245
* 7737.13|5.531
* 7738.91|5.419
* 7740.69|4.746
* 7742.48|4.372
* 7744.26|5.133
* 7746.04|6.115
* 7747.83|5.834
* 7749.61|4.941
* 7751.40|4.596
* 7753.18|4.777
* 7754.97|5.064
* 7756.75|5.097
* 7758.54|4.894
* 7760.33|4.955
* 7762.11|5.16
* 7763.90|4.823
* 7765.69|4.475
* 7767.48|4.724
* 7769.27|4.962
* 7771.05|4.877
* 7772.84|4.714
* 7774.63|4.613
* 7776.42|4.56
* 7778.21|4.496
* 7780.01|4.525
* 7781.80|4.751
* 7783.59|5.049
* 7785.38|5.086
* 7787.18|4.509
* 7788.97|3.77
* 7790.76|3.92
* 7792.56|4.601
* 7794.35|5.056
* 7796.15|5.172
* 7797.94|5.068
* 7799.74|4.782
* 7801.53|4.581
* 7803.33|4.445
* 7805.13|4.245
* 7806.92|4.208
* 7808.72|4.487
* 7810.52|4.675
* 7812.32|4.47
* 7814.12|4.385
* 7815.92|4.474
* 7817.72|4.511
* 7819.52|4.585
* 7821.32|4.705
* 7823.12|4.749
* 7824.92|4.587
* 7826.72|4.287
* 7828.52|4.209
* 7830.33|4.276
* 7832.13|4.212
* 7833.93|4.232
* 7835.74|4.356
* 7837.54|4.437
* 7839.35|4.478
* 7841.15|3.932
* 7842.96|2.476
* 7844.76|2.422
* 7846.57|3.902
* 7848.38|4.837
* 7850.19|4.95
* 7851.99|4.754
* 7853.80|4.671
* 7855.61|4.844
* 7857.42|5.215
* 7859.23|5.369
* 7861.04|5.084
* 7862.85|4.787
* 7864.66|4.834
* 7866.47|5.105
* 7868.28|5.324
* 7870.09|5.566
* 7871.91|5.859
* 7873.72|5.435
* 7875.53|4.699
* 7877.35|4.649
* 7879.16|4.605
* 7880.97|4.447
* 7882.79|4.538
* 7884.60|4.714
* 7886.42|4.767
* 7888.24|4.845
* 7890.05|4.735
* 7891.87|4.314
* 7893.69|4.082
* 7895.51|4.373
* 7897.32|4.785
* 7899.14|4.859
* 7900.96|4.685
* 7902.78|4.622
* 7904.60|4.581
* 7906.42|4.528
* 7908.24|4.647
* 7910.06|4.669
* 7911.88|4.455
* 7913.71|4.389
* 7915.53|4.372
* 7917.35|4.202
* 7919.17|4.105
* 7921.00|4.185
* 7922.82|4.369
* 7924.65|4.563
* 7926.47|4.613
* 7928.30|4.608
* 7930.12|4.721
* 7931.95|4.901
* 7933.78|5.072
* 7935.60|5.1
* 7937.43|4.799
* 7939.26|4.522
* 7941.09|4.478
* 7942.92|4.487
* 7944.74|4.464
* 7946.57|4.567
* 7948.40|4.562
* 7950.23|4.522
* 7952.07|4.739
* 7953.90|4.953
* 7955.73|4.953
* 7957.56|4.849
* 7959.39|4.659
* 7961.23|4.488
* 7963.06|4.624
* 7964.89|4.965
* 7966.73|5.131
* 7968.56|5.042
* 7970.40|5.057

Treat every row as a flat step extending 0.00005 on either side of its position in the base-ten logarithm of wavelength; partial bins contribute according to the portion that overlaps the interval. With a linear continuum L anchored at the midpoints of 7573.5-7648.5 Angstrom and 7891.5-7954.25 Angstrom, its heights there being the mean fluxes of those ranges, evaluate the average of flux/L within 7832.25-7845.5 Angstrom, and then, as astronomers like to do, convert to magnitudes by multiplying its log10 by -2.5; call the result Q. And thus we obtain 0.21 mag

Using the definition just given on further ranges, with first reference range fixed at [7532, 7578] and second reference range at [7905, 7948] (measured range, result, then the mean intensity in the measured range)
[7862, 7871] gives -0.11 mag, 5.13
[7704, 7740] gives 0.02 mag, 4.71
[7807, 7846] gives 0.11 mag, 4.23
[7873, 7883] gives -0.03 mag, 4.73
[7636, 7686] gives 0.06 mag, 4.59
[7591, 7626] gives 0.02 mag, 4.83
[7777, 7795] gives 0.03 mag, 4.57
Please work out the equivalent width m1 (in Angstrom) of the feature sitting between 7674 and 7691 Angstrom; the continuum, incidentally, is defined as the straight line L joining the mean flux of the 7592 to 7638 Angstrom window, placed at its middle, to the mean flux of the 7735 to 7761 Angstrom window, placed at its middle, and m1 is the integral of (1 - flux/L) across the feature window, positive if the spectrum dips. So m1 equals 1.29 Angstrom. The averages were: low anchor 4.83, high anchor 5.11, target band 4.6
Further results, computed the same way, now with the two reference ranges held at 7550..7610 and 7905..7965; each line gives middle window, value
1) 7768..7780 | 0.1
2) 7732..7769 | -2.1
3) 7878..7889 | 0.0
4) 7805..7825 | 0.8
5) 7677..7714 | 1.6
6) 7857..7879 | -2.3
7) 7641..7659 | 0.6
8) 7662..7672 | 0.9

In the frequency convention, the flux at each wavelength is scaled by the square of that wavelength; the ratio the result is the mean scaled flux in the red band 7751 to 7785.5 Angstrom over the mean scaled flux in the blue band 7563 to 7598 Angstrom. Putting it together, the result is 1.03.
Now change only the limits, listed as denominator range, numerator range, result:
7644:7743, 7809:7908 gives 1.03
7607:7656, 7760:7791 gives 1.02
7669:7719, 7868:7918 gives 1.08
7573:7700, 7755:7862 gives 1.01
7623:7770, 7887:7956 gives 1.03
